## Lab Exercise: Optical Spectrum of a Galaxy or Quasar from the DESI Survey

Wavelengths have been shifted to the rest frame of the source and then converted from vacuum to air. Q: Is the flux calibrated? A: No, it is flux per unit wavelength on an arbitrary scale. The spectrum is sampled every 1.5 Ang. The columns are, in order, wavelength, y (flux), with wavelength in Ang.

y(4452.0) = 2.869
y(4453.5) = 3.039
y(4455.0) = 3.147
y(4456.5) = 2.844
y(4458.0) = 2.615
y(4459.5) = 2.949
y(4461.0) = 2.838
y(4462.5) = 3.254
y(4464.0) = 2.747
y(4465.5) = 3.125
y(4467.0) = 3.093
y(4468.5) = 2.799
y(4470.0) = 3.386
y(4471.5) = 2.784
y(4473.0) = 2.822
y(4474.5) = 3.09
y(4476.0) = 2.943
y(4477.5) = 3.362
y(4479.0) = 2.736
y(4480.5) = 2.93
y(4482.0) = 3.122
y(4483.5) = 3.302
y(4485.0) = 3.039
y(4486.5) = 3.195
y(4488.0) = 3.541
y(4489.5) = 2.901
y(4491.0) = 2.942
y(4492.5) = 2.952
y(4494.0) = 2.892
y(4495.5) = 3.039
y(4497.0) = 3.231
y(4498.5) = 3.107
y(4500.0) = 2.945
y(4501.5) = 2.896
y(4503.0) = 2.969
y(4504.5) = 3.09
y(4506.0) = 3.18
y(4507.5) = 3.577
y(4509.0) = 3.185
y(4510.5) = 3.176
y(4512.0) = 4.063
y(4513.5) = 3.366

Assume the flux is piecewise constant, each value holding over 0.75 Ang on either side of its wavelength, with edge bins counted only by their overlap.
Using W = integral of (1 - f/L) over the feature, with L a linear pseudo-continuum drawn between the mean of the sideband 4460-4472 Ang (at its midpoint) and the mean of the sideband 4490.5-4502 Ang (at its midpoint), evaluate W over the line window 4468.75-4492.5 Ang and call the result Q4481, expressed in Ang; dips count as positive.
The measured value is -0.5 Ang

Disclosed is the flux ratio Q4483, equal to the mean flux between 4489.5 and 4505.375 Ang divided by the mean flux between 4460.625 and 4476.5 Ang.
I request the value 1.00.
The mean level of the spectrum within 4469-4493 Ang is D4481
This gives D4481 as 3.06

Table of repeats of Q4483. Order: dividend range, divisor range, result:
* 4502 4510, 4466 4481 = 1.06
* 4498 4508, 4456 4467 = 1.06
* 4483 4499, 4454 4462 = 1.07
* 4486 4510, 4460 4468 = 1.03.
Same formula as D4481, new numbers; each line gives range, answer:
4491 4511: 3.09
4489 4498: 3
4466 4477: 3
